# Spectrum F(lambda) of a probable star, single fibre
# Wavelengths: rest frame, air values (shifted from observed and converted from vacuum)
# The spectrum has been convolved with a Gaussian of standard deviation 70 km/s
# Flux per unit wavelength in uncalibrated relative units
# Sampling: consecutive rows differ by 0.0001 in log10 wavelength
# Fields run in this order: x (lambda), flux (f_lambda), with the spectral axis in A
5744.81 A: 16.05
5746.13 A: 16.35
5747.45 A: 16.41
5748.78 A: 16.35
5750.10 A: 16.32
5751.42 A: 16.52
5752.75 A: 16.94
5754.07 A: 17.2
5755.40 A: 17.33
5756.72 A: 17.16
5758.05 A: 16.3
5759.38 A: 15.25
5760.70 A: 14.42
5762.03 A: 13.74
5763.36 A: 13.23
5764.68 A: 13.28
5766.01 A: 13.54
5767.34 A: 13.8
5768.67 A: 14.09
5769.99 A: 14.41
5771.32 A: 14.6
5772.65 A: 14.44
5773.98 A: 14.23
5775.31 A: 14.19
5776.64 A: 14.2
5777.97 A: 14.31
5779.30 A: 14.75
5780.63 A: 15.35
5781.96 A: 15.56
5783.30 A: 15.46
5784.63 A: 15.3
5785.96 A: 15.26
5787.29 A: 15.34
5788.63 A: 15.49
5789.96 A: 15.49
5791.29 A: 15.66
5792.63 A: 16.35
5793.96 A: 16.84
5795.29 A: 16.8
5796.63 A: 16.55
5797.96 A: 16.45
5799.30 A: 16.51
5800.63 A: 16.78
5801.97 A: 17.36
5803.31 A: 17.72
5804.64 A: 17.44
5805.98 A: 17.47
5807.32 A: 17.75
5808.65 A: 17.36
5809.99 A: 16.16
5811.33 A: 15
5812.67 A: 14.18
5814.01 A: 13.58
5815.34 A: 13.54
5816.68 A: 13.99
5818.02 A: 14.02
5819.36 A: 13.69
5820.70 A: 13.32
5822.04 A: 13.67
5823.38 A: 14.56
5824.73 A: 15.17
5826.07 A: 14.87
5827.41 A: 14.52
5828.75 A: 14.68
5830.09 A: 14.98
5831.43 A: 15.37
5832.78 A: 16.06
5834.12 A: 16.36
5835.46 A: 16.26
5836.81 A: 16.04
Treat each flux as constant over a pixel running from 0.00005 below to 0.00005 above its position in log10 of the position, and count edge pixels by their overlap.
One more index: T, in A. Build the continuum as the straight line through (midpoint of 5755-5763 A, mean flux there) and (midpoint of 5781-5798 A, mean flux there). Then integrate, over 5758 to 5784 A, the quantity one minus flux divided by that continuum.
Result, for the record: 2.1 A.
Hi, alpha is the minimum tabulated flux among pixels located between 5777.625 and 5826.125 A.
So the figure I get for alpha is 13.32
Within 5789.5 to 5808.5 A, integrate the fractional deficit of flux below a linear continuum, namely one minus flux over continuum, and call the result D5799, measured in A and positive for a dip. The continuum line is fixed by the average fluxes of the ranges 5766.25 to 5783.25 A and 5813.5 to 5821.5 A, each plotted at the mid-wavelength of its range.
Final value -3.8 A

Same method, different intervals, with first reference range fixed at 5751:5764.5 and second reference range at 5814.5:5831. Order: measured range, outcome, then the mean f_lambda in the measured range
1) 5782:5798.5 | -1.0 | 15.9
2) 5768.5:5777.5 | 0.6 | 14.3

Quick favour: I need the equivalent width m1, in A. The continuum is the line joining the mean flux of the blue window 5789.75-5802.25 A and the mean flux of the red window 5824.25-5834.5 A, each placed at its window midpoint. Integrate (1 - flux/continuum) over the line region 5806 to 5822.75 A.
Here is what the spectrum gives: 1.1 A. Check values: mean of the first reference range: 16.5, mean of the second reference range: 15.2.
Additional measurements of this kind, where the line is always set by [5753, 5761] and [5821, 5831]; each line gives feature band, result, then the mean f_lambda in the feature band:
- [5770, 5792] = 1.1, 15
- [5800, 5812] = -1.5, 17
